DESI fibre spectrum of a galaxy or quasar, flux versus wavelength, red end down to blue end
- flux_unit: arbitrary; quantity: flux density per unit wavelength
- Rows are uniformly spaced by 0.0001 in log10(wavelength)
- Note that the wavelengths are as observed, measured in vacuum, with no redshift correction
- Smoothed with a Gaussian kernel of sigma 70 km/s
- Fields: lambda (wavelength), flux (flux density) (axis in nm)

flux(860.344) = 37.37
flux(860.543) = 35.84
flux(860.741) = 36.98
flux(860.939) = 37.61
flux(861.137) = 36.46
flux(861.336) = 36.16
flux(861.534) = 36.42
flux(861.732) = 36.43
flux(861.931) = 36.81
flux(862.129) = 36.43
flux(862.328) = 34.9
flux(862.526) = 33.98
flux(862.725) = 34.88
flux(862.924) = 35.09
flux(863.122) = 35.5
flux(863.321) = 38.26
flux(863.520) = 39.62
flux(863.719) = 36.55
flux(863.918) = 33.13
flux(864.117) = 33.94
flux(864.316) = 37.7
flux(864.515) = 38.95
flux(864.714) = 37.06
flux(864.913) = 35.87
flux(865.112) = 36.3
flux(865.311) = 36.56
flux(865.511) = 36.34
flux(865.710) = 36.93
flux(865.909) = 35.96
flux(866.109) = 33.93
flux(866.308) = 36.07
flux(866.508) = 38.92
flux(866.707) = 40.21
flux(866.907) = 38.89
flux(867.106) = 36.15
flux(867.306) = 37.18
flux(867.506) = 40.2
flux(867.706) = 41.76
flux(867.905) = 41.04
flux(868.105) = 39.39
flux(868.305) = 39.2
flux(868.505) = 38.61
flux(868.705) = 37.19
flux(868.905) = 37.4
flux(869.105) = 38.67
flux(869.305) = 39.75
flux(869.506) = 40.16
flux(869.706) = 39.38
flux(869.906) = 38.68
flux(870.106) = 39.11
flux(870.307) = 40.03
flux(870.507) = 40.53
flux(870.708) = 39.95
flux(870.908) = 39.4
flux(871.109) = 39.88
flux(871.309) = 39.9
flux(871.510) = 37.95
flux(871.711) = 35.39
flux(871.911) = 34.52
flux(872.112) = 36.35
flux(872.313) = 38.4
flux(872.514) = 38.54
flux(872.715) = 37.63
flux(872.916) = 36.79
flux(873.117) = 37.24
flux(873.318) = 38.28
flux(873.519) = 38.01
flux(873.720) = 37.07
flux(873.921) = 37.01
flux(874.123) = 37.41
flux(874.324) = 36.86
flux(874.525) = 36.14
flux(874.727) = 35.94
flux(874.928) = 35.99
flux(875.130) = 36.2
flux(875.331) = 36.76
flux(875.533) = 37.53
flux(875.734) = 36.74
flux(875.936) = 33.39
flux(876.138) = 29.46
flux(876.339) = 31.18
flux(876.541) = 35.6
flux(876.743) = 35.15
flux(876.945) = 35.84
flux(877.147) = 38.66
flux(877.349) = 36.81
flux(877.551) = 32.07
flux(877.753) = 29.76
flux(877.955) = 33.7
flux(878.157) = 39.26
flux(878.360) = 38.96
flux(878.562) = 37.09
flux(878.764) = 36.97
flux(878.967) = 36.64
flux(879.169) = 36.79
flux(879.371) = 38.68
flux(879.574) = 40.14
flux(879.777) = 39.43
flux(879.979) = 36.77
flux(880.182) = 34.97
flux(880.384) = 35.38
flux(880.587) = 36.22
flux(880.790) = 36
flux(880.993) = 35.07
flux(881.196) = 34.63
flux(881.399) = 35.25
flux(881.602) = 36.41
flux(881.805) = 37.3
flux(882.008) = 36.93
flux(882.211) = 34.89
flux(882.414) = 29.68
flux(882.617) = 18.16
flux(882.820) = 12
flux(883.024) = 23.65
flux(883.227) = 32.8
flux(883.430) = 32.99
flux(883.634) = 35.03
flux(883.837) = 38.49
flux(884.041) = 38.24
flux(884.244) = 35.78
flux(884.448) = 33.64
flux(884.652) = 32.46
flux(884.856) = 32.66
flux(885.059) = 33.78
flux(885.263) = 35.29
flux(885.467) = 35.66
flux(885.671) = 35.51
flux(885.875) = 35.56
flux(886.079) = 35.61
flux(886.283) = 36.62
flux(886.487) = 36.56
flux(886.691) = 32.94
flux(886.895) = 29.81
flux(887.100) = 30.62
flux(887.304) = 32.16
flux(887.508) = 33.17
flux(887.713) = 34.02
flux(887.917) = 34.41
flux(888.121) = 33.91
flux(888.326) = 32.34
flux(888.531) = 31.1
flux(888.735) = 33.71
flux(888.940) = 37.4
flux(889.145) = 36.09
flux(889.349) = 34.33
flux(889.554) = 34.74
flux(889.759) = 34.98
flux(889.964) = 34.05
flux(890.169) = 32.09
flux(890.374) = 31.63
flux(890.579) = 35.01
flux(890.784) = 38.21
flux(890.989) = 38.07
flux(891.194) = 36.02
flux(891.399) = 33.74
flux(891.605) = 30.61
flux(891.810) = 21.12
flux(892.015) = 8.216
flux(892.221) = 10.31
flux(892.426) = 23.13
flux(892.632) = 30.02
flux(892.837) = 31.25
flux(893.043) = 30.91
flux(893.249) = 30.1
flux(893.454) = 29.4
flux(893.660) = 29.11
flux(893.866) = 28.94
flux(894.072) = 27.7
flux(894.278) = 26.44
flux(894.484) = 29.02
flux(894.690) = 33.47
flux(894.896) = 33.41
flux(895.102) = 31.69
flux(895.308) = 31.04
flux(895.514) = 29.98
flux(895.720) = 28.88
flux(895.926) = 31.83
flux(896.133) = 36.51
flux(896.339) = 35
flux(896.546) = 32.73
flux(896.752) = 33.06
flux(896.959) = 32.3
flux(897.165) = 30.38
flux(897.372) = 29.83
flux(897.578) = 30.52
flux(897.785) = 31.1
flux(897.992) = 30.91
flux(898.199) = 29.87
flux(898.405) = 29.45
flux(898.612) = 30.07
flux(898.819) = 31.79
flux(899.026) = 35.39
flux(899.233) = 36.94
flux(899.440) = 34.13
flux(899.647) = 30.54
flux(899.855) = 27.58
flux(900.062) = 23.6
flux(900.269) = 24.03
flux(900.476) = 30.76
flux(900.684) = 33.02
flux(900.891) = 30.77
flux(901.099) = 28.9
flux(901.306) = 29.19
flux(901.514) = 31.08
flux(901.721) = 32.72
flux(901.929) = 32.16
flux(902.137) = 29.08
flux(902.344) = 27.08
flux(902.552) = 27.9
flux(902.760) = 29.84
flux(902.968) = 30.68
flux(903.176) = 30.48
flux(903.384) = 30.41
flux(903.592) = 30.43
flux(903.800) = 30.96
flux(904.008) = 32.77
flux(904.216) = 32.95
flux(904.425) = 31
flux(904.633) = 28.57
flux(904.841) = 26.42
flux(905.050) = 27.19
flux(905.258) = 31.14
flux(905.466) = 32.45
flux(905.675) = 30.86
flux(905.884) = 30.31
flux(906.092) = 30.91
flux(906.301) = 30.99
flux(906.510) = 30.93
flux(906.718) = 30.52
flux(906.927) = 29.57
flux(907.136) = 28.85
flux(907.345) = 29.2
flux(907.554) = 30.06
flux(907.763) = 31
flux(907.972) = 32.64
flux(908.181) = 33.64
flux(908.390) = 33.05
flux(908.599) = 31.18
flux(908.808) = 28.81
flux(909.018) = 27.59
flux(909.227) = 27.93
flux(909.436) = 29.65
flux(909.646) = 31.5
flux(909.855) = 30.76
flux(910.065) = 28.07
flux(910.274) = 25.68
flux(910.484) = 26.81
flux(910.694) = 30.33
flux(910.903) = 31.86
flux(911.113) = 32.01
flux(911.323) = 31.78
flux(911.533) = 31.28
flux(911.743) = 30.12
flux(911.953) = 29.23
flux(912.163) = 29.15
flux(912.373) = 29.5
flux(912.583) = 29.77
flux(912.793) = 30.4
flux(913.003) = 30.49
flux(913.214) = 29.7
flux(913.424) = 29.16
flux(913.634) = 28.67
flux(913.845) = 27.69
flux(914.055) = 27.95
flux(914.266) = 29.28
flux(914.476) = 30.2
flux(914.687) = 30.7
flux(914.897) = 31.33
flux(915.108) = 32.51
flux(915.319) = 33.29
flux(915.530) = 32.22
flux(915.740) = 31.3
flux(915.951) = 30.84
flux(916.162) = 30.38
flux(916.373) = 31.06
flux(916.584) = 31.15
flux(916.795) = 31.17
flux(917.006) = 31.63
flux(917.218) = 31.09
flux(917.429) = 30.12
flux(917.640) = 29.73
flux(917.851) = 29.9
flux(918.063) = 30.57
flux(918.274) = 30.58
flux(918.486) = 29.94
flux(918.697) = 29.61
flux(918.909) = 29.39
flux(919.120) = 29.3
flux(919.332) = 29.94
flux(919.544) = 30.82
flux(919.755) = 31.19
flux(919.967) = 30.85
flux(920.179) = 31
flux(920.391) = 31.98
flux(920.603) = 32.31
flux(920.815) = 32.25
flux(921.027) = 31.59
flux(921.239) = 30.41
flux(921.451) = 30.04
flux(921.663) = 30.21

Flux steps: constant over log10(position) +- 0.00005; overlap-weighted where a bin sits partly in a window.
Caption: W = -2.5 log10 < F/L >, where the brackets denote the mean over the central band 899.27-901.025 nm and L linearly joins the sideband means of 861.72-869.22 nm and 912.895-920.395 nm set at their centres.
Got 0.106 mag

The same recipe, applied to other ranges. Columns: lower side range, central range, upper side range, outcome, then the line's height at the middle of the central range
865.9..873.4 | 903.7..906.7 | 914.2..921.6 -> 0.08 mag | 32.8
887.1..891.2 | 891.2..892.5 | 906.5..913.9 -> 0.45 mag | 33.7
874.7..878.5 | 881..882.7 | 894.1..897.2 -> 0.03 mag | 34.2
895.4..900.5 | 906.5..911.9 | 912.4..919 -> 0.02 mag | 30.6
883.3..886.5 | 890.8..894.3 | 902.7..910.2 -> 0.21 mag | 33.5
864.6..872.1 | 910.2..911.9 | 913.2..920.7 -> 0.05 mag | 31.5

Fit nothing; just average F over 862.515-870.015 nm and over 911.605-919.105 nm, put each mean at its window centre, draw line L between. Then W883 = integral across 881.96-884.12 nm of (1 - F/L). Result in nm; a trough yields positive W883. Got 0.311 nm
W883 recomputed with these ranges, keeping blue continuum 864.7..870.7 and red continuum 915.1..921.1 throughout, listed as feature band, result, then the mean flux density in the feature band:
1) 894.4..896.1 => 0.14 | 31.4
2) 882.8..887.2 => 0.29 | 33.4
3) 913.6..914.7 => 0.09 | 29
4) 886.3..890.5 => 0.20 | 33.6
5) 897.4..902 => 0.41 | 30.6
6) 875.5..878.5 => 0.16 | 34.9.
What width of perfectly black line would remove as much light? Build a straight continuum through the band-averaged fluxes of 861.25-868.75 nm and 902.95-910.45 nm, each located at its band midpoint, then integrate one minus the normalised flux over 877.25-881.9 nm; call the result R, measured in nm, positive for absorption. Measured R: -0.21 nm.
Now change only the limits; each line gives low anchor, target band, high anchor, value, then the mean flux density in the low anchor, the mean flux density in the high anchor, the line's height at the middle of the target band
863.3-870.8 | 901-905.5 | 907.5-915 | 0.19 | 38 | 30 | 31.4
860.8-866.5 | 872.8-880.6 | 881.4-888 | -0.46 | 36.3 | 32.9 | 34.2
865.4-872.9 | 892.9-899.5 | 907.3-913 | 0.32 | 38.3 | 30.1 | 32.9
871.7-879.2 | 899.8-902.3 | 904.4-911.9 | 0.16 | 36.1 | 30.1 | 31.4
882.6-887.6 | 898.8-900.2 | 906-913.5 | 0.00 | 32.6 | 30.1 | 31.2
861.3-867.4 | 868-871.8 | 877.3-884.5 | -0.34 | 36.5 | 34.3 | 35.8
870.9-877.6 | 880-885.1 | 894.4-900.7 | 0.24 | 36.5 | 31.2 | 34.6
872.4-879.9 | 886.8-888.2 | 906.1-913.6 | 0.07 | 36.4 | 30.1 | 34.3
